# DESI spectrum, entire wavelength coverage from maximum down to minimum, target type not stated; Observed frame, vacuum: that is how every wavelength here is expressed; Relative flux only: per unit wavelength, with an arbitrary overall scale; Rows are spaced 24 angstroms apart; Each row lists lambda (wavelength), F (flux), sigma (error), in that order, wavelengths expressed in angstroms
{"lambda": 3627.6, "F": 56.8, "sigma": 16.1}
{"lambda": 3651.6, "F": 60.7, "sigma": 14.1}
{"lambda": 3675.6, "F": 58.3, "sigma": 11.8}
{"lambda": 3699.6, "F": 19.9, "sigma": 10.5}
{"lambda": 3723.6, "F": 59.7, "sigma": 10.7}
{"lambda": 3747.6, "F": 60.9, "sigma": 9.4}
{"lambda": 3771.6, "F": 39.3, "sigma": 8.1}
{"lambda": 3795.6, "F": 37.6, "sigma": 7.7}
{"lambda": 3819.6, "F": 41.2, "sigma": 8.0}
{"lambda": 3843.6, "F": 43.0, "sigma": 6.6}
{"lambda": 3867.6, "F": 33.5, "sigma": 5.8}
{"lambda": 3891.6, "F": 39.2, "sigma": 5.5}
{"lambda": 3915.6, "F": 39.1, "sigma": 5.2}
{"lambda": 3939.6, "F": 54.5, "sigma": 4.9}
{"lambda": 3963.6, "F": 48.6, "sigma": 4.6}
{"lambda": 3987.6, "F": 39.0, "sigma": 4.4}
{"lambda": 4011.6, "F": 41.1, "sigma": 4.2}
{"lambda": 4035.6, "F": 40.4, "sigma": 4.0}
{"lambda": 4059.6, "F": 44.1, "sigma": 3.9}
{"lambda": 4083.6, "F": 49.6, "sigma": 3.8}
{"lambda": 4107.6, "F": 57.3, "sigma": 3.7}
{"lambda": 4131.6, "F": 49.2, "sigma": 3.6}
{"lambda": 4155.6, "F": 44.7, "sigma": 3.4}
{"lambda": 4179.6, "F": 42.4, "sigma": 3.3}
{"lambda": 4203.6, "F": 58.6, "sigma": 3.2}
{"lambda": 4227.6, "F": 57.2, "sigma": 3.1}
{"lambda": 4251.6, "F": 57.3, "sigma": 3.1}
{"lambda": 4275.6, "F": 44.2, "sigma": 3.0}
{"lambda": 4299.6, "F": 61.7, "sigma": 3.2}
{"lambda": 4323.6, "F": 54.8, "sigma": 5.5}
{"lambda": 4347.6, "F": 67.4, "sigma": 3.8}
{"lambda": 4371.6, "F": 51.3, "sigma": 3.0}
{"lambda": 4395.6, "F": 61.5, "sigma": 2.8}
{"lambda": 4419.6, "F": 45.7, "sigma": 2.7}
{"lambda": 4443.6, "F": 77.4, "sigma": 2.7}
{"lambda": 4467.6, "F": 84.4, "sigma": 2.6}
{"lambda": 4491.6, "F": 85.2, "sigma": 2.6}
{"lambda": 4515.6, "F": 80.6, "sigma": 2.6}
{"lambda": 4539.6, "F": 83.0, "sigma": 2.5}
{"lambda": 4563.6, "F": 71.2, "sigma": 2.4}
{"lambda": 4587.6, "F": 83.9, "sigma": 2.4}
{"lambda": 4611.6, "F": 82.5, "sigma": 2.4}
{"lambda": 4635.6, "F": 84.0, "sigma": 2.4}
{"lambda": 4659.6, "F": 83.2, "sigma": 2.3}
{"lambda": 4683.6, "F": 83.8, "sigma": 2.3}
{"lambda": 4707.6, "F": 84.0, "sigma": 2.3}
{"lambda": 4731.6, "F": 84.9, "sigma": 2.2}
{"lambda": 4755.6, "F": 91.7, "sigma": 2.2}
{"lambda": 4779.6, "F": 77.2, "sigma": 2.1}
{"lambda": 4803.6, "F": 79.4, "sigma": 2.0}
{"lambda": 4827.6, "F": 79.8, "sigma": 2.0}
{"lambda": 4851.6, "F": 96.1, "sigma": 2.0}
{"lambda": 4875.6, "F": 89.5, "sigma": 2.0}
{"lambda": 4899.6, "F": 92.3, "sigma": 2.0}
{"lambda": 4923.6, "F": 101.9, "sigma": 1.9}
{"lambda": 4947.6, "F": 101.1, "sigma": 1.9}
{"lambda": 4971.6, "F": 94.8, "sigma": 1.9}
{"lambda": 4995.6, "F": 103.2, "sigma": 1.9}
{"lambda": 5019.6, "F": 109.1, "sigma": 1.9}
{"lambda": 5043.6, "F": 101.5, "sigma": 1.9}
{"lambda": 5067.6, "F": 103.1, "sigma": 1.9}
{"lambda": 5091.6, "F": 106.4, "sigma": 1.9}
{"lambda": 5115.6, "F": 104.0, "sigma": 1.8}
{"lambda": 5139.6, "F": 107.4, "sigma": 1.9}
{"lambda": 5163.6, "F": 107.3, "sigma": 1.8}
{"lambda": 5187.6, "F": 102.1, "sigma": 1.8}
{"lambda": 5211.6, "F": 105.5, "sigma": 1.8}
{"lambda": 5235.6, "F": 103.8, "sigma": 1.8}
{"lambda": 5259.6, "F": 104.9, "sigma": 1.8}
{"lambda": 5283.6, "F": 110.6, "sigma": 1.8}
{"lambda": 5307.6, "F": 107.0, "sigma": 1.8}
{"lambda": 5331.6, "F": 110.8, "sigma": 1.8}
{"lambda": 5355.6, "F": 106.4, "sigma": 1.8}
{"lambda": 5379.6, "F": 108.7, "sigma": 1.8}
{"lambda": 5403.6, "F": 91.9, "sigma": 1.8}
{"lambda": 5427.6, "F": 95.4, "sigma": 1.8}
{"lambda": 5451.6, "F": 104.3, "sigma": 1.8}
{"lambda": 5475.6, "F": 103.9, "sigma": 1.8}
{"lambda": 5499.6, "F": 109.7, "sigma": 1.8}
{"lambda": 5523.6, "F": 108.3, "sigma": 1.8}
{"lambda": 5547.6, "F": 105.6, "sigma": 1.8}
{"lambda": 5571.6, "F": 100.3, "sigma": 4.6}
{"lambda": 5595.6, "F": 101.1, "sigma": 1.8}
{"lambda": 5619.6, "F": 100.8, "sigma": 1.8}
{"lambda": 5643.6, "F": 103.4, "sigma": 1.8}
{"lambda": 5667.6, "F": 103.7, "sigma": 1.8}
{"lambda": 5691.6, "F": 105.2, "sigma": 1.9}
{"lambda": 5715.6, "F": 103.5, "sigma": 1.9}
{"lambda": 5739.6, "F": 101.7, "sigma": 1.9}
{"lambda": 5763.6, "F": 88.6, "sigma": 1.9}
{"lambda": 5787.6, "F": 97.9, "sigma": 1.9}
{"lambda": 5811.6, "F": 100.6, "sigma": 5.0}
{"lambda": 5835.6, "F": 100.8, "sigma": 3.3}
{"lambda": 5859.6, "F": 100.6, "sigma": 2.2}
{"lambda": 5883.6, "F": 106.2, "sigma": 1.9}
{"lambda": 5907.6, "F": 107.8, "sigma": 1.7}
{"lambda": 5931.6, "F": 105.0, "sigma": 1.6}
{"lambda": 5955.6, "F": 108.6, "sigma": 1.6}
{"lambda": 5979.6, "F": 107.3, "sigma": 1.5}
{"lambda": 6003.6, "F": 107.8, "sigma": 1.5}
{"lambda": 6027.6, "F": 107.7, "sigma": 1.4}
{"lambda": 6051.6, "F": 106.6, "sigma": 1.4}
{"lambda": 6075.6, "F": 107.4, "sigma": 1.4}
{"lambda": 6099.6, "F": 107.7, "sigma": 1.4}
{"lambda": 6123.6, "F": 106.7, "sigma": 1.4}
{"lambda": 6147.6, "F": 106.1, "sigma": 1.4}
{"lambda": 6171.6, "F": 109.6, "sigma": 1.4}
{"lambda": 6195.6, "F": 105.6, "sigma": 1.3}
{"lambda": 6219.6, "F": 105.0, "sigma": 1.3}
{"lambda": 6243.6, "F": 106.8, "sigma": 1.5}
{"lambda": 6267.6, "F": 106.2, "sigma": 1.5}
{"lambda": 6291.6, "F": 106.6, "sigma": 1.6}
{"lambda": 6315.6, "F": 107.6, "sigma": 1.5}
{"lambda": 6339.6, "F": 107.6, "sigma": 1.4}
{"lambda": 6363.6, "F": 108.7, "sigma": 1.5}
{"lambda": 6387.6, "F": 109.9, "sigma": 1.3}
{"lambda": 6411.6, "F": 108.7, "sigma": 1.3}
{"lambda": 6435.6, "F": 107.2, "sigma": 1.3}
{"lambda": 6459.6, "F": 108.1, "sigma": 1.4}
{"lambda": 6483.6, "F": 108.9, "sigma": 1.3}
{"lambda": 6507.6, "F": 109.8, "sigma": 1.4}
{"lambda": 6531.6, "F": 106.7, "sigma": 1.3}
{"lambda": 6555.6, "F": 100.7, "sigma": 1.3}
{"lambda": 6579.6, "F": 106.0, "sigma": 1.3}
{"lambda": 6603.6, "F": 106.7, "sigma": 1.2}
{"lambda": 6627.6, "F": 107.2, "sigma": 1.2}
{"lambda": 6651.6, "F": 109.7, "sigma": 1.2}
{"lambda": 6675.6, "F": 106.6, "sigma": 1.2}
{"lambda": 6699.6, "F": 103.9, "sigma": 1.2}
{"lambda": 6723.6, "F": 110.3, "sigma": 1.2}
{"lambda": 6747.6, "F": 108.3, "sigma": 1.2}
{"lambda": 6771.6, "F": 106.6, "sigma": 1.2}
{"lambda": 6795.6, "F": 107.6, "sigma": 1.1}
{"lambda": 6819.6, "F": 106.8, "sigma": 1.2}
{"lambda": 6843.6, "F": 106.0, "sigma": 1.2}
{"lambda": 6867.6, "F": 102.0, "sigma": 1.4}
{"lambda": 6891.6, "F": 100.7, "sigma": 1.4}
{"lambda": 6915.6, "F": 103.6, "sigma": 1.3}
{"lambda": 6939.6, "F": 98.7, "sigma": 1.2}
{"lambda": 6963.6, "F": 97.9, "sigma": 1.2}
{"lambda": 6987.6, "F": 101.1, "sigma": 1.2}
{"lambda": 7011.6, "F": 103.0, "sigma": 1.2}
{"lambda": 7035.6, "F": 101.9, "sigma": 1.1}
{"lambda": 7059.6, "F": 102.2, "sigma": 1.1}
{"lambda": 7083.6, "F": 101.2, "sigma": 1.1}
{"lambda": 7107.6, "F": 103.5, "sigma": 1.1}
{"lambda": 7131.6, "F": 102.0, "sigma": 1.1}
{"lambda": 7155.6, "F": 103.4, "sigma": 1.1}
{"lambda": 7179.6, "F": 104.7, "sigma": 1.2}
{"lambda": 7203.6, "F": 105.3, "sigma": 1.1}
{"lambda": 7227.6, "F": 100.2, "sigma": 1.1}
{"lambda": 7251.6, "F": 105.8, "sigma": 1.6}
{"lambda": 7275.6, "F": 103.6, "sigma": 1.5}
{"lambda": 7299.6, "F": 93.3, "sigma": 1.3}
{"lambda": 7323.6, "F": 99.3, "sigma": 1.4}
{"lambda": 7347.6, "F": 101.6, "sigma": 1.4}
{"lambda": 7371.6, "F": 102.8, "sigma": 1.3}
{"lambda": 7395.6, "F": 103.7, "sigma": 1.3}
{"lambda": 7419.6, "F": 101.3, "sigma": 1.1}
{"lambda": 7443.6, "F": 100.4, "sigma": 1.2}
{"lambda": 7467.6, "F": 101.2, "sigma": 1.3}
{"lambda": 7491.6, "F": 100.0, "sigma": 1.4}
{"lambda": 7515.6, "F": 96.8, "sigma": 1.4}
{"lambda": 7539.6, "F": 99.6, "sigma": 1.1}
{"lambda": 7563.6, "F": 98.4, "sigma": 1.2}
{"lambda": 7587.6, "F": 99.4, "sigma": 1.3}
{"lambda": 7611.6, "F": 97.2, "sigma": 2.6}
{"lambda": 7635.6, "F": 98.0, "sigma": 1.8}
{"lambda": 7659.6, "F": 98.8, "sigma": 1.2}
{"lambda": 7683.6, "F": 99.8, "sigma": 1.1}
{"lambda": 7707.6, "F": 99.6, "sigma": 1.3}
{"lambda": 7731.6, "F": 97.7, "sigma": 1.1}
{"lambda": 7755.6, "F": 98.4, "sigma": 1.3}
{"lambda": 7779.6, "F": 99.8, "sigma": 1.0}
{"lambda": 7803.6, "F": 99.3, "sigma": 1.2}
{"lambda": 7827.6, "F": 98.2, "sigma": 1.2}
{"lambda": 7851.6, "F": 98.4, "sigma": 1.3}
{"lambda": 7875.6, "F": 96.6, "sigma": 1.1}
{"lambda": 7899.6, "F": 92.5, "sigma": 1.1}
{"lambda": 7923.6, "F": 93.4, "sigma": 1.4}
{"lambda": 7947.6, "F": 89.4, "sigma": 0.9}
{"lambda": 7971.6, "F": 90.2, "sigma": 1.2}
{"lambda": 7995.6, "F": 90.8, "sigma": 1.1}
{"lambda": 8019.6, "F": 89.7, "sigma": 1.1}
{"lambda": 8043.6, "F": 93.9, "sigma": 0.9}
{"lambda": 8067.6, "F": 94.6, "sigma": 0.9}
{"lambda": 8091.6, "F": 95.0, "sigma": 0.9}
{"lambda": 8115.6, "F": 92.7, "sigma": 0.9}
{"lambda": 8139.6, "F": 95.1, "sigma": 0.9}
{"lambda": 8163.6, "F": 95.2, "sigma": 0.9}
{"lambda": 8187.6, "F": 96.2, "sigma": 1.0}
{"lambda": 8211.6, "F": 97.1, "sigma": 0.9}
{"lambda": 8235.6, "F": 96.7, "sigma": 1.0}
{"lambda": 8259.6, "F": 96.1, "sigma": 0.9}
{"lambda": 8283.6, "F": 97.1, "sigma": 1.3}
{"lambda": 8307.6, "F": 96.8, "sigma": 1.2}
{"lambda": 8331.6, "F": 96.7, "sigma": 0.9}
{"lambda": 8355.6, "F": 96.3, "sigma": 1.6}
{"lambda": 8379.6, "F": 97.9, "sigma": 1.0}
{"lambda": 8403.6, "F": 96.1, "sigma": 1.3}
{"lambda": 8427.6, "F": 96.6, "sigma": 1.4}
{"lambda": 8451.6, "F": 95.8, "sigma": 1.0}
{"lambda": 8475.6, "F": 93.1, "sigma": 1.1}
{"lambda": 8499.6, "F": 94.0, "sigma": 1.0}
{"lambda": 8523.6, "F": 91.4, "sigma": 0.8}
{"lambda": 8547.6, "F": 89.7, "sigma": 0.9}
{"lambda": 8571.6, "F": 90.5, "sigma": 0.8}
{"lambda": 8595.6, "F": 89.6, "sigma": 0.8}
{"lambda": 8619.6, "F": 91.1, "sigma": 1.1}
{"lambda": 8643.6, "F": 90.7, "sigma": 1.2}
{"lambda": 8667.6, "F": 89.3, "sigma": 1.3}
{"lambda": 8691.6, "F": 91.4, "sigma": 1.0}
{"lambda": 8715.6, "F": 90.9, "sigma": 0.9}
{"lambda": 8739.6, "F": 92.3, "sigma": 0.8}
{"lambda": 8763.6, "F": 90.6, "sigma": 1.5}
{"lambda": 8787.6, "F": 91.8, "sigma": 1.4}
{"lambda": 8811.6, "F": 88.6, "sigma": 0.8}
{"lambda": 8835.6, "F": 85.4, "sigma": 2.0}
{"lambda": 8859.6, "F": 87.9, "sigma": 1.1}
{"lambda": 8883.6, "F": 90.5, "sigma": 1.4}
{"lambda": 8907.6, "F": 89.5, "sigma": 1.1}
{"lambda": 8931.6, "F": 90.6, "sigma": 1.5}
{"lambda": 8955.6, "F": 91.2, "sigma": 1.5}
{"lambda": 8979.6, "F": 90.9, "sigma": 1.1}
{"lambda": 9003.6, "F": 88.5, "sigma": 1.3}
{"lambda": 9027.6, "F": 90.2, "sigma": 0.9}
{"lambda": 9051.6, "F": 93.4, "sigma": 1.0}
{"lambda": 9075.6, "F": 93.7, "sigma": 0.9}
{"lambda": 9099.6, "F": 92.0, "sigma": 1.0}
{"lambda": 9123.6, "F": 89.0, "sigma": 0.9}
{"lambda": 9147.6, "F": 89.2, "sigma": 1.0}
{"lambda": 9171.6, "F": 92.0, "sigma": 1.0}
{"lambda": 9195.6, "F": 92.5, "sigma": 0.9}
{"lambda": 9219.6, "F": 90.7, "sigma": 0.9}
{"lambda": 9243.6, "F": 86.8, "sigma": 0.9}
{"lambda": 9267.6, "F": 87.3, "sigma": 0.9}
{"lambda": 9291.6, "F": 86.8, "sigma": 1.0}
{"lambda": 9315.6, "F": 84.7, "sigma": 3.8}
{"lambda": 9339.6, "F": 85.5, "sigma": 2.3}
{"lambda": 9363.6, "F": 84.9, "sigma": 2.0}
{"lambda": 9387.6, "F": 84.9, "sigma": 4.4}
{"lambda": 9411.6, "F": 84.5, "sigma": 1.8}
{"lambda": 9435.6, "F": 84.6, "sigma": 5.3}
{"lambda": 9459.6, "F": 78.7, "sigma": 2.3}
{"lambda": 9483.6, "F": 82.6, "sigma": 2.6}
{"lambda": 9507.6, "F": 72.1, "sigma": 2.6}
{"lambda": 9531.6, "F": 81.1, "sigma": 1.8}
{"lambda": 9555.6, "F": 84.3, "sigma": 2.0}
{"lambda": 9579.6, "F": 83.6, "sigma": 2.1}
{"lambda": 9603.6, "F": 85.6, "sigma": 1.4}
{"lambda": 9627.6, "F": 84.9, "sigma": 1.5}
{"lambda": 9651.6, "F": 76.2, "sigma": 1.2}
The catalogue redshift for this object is 0.11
